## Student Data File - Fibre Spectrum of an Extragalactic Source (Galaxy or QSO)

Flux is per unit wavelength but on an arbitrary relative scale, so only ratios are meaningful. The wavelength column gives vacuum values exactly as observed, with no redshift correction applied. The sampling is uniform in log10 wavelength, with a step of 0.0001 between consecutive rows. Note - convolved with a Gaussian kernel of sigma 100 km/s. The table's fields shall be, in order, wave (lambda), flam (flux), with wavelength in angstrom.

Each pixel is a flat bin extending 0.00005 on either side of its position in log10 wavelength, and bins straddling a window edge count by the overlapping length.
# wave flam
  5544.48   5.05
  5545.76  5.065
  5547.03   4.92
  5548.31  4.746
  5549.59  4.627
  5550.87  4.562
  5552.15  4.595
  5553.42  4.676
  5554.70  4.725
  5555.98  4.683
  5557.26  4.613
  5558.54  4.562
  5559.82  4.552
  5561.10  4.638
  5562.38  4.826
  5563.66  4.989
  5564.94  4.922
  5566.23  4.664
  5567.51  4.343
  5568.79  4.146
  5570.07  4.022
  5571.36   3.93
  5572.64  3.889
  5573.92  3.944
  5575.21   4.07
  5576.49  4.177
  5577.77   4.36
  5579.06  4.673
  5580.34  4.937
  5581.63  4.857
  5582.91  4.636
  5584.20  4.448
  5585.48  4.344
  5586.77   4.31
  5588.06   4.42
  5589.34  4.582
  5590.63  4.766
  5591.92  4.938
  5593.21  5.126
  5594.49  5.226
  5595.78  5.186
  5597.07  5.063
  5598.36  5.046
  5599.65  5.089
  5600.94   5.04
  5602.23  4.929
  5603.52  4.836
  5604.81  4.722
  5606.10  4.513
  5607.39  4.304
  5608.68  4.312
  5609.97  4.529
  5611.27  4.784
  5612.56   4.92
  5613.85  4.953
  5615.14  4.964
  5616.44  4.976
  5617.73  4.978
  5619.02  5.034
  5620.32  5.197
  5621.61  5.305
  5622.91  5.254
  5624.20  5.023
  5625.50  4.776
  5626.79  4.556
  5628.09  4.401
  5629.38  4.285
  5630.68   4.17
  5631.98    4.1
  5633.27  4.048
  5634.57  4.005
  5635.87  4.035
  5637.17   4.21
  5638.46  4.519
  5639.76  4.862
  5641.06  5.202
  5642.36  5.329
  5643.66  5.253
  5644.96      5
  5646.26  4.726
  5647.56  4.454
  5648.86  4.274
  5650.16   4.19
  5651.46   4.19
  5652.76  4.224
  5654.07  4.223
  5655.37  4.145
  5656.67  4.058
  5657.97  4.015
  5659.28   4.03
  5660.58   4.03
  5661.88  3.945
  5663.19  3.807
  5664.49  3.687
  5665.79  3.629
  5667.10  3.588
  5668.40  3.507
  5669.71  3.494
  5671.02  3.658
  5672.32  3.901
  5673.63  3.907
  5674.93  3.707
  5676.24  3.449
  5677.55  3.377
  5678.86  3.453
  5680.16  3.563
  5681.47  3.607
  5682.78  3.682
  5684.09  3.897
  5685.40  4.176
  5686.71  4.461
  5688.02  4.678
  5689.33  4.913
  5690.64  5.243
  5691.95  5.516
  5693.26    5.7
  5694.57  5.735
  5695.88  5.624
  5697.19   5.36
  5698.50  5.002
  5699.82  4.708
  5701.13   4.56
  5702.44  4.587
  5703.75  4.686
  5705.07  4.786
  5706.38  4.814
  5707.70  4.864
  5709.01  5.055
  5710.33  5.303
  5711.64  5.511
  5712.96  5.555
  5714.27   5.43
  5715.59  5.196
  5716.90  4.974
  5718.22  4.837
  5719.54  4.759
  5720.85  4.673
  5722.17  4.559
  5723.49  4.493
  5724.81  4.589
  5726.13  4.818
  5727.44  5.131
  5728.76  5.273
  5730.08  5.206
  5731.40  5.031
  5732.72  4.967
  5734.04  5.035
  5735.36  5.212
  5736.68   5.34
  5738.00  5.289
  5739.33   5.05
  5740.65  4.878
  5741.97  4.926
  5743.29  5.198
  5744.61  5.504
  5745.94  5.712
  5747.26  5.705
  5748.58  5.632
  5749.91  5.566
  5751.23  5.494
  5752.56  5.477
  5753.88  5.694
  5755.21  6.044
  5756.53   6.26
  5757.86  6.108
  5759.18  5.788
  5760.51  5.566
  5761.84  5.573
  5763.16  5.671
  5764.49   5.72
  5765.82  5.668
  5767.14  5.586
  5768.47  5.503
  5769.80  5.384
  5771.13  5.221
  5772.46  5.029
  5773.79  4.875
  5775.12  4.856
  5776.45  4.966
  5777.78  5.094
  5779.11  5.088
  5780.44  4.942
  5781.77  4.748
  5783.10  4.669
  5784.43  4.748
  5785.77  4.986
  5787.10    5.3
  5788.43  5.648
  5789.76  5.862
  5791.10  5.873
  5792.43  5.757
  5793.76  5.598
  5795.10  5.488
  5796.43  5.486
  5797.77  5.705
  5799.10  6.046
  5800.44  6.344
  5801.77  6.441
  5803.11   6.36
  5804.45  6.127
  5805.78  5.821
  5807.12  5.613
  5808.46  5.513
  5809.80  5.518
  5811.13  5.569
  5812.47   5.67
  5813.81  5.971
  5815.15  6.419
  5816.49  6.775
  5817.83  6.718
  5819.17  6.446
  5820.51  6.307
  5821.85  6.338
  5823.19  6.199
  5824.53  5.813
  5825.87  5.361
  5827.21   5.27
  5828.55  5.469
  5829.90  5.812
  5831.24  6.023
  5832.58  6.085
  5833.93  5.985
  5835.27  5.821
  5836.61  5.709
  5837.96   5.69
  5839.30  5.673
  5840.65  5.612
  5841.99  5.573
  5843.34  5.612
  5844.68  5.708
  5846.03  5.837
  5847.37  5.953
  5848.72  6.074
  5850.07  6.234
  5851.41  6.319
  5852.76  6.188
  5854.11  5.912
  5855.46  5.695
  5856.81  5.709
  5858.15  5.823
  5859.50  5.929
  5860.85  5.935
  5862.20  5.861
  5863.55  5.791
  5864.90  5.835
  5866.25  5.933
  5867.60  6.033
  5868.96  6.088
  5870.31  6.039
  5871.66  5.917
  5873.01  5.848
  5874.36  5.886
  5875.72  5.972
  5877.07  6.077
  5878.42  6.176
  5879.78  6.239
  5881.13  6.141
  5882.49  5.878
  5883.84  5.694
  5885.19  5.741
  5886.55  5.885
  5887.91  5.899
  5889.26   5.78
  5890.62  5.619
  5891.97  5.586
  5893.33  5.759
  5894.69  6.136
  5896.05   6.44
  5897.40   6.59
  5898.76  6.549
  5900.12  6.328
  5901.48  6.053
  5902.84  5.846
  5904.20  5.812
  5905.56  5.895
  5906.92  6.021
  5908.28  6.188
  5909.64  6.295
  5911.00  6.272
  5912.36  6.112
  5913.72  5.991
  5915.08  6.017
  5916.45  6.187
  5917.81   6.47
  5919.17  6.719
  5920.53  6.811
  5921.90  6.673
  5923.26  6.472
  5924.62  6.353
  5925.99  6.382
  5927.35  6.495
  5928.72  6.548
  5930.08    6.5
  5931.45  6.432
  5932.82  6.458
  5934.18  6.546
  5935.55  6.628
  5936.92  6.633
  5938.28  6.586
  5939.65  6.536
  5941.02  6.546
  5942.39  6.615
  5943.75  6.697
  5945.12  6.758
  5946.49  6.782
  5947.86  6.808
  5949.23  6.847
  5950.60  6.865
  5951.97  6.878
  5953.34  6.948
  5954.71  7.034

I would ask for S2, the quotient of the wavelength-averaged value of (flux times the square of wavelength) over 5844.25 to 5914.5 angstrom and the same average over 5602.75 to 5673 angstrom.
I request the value 1.5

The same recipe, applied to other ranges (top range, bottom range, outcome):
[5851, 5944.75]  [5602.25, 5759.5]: 1.41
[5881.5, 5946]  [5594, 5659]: 1.49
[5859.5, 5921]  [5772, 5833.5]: 1.10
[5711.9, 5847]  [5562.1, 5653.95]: 1.27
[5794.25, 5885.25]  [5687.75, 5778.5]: 1.17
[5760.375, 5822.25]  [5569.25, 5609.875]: 1.31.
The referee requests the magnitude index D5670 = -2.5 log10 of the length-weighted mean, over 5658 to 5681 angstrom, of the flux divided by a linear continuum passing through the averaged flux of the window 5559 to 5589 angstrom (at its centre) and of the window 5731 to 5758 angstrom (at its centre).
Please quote 0.325 mag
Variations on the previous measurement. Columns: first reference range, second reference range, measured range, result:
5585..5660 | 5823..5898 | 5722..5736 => 0.05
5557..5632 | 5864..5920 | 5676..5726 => 0.10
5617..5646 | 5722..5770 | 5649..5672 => 0.24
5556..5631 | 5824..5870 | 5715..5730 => 0.09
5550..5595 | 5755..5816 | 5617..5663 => 0.08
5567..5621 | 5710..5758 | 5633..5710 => 0.14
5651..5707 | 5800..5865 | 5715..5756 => -0.06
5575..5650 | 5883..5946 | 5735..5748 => 0.02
